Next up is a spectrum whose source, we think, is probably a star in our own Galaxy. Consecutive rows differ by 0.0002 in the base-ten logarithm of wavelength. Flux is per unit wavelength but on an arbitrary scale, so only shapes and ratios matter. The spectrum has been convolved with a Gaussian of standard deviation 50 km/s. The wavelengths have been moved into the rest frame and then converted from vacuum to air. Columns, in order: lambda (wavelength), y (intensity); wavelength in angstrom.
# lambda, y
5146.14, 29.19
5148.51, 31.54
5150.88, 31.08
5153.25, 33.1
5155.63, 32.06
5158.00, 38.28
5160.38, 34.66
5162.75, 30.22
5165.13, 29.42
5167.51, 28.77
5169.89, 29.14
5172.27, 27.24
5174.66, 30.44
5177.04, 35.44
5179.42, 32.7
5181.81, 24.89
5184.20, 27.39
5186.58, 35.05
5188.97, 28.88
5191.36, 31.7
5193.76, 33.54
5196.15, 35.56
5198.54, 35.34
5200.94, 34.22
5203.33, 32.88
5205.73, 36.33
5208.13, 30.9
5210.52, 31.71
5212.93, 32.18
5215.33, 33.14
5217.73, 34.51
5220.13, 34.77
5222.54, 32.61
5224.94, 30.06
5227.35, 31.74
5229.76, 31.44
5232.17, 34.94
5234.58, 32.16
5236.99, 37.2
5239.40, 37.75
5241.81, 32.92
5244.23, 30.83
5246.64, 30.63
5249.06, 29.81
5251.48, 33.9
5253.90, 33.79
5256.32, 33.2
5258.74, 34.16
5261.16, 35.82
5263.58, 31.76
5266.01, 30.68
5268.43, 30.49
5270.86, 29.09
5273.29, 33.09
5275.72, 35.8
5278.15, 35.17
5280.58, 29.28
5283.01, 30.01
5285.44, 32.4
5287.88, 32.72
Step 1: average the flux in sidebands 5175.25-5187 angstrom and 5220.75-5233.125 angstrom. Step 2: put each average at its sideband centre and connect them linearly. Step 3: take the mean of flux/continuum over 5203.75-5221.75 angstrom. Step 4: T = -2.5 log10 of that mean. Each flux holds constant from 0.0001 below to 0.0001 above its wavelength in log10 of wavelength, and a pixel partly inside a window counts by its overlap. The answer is -0.05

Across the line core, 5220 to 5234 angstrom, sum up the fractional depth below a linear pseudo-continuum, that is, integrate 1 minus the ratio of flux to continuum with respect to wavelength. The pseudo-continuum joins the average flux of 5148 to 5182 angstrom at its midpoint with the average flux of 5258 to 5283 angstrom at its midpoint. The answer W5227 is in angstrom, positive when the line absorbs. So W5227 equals -0.18 angstrom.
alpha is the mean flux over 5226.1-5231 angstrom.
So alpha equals 31.6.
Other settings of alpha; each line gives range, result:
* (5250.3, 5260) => 33.8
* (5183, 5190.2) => 30.5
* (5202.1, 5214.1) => 32.8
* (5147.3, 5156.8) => 31.9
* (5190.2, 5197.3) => 33.6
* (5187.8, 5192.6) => 30.3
